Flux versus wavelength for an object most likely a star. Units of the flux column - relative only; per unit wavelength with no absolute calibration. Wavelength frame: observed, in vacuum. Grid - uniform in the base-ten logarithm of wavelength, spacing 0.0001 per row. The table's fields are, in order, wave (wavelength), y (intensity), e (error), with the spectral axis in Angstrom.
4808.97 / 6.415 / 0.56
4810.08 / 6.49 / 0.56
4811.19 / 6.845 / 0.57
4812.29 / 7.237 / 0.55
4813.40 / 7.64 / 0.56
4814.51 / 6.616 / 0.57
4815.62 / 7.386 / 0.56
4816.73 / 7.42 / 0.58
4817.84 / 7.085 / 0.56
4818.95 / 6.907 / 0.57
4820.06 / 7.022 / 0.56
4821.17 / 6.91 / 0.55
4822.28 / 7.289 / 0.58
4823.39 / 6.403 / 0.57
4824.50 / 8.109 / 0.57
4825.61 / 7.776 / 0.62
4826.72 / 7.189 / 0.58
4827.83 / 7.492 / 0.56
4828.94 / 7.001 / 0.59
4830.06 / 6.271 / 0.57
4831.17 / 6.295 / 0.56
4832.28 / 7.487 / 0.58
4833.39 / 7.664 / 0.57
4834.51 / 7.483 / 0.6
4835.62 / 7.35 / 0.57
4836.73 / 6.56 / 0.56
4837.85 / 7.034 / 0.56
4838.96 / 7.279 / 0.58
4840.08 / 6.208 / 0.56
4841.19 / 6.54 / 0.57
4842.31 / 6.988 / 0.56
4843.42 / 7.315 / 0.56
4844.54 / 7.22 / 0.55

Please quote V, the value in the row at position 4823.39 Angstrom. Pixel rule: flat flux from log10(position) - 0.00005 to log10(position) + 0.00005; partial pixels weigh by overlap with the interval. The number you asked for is 6.403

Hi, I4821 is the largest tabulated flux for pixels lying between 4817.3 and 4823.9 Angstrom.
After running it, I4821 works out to 7.289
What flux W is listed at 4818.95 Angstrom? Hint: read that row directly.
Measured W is 6.907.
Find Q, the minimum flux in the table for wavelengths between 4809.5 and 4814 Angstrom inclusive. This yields 6.49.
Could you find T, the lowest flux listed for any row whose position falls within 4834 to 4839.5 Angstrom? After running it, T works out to 6.56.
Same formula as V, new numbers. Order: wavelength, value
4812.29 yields 7.237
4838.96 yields 7.279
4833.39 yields 7.664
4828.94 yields 7.001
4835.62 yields 7.35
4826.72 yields 7.189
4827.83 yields 7.492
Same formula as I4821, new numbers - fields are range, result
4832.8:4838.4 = 7.664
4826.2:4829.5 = 7.492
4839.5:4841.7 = 6.54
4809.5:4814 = 7.64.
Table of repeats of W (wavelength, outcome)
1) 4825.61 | 7.776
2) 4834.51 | 7.483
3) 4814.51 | 6.616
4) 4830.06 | 6.271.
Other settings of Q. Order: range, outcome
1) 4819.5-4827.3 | 6.403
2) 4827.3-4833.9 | 6.271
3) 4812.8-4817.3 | 6.616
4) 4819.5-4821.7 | 6.91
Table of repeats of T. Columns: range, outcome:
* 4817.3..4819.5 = 6.907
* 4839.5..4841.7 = 6.208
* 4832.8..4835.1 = 7.483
